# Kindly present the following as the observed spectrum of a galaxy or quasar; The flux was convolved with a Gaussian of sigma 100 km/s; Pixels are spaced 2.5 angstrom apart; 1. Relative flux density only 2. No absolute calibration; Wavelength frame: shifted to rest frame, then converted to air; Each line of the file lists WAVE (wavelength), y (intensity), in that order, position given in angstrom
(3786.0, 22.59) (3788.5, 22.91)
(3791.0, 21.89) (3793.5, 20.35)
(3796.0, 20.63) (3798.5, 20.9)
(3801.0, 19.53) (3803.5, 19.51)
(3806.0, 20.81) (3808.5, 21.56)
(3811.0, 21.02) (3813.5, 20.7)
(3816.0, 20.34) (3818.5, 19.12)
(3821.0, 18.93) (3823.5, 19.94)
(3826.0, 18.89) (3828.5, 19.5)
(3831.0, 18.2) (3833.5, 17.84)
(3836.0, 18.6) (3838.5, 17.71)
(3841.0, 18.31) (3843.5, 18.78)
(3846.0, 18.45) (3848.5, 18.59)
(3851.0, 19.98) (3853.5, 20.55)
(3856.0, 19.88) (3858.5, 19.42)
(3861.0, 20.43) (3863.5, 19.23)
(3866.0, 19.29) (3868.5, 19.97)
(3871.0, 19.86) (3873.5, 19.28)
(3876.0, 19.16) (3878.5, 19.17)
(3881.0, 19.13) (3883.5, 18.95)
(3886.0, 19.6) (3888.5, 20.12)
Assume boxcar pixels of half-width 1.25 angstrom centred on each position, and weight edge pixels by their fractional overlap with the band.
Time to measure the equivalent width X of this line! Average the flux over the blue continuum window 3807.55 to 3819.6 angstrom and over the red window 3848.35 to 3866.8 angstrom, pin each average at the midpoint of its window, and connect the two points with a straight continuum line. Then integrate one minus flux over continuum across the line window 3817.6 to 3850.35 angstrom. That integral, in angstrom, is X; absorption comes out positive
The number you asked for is 2.4 angstrom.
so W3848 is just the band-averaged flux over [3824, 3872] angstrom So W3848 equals 19.1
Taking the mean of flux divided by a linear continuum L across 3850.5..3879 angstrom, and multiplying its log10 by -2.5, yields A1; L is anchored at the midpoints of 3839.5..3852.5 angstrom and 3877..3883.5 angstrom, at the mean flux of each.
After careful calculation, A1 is -0.04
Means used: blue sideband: 18.8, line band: 19.7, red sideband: 19.1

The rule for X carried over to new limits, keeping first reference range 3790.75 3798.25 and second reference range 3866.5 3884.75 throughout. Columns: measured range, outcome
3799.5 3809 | 0.2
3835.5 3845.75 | 0.8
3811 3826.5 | 0.4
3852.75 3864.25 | -0.1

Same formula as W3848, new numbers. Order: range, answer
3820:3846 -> 18.7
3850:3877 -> 19.7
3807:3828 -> 20.1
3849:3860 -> 19.9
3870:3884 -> 19.3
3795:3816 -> 20.6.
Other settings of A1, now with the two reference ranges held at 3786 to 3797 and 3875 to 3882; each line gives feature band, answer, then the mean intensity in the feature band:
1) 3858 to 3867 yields 0.00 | 19.6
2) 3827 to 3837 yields 0.11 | 18.5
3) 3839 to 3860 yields 0.04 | 19.2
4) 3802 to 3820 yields 0.03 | 20.4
